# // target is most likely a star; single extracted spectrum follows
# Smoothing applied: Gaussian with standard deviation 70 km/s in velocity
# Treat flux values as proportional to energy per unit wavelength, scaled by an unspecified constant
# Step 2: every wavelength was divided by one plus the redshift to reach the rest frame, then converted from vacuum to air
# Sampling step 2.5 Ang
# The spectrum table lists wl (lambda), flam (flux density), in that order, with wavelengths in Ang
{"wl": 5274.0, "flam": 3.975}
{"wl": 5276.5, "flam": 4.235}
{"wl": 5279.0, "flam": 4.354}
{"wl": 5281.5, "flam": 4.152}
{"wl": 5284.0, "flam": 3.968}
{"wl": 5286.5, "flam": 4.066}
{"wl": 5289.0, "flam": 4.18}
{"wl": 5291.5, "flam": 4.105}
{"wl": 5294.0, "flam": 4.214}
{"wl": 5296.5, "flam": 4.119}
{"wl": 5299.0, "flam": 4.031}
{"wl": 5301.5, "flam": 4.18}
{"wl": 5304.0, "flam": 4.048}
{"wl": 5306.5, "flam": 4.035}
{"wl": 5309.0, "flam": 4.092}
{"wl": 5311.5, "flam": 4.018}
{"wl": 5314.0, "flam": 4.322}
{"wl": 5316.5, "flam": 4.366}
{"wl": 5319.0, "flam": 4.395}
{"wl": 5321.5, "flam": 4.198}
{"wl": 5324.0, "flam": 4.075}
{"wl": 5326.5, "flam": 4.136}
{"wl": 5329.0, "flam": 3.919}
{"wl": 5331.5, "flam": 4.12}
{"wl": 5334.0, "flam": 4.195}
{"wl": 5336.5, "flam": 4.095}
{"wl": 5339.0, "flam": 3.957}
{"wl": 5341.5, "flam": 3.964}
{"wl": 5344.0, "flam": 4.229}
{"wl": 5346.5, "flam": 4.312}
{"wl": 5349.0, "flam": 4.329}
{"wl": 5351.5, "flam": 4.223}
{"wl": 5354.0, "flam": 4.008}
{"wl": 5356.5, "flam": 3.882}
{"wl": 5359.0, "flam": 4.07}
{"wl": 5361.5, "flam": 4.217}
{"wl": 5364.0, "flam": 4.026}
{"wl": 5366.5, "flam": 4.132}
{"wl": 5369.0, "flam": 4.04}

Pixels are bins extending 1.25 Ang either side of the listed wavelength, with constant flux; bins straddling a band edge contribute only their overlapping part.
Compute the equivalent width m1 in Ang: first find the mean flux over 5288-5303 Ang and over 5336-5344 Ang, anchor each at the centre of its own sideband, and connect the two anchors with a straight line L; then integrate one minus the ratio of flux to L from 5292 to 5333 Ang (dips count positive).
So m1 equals -0.5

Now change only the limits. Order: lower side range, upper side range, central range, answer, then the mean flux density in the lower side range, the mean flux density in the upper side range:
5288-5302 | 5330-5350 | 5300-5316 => 0.05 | 4.14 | 4.15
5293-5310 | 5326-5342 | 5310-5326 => -0.57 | 4.1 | 4.06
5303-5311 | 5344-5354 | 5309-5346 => 0.03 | 4.05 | 4.25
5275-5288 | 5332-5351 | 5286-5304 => 0.12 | 4.15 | 4.16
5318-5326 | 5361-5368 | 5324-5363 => 0.48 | 4.21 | 4.11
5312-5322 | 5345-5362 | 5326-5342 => 0.67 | 4.31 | 4.15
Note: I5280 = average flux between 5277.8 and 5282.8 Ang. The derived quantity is 4.25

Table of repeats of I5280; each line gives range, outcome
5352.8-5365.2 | 4.04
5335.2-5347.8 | 4.11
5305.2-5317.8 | 4.17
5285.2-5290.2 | 4.12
